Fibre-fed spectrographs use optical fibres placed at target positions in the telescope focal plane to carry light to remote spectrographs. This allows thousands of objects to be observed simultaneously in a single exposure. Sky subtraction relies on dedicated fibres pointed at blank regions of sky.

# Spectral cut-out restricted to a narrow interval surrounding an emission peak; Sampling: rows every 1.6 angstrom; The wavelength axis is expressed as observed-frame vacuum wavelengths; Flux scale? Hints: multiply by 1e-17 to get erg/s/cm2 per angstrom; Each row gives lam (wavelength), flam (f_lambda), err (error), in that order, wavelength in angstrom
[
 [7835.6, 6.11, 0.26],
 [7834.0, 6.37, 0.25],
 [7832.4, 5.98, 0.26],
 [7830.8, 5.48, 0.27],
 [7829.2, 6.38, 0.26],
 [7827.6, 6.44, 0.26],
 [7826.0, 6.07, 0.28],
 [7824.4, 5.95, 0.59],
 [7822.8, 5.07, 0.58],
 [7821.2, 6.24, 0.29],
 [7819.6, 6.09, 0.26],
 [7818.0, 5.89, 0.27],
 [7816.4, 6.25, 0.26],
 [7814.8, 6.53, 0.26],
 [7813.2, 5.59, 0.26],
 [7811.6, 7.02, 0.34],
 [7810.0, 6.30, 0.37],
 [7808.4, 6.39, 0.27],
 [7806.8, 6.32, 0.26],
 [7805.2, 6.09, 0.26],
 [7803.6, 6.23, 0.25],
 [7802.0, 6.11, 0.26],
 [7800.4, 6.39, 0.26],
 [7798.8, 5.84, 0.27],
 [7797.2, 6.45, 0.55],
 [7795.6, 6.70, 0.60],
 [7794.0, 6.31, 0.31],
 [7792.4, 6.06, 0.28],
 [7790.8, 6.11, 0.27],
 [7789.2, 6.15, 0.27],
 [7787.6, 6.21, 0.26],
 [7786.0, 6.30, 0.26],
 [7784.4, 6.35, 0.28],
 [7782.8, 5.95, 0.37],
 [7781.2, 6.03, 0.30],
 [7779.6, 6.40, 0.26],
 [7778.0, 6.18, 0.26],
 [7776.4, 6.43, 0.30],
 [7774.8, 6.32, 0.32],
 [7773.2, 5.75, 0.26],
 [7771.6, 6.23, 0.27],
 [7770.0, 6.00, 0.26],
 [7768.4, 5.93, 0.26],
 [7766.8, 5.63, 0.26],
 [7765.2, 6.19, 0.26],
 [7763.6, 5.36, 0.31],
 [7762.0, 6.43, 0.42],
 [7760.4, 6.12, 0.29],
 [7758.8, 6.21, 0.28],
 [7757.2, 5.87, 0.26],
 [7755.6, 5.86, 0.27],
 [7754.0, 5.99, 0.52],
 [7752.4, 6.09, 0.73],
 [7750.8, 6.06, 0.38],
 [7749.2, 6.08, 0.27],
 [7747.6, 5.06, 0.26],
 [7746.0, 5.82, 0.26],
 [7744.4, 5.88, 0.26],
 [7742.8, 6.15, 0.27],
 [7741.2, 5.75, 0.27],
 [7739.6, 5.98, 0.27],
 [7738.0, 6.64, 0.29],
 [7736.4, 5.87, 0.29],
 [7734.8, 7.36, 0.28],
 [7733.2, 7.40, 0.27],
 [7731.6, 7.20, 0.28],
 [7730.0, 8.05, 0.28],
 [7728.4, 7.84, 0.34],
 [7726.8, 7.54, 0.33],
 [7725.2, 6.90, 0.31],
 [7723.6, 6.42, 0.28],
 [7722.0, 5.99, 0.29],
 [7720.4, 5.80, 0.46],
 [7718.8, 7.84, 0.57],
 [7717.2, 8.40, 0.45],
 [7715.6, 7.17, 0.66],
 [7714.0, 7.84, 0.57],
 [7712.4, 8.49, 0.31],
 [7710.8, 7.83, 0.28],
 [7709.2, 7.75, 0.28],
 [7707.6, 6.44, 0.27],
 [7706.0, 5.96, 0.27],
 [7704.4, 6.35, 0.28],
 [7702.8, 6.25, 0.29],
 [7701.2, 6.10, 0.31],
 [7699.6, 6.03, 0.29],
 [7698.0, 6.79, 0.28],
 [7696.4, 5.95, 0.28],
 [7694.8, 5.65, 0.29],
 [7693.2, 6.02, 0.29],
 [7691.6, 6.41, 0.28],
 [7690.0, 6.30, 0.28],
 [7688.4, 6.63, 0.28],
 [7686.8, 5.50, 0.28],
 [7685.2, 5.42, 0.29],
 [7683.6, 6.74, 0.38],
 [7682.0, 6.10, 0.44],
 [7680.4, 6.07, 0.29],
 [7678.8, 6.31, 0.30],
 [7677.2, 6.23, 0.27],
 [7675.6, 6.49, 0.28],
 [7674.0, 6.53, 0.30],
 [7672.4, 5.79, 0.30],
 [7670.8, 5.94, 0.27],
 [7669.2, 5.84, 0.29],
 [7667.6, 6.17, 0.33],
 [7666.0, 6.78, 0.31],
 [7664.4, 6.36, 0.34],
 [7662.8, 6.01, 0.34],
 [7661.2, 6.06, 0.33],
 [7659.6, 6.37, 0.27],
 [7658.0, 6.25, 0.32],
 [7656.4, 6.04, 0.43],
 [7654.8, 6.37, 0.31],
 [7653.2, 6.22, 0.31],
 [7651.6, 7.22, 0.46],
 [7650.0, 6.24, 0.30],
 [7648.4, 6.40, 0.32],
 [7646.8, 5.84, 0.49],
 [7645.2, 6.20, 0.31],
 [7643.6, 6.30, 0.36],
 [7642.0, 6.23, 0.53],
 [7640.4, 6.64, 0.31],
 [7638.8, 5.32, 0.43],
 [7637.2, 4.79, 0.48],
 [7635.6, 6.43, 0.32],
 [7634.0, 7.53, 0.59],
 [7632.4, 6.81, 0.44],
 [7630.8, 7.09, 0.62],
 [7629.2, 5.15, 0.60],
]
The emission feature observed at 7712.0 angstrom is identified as [S II] 6716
